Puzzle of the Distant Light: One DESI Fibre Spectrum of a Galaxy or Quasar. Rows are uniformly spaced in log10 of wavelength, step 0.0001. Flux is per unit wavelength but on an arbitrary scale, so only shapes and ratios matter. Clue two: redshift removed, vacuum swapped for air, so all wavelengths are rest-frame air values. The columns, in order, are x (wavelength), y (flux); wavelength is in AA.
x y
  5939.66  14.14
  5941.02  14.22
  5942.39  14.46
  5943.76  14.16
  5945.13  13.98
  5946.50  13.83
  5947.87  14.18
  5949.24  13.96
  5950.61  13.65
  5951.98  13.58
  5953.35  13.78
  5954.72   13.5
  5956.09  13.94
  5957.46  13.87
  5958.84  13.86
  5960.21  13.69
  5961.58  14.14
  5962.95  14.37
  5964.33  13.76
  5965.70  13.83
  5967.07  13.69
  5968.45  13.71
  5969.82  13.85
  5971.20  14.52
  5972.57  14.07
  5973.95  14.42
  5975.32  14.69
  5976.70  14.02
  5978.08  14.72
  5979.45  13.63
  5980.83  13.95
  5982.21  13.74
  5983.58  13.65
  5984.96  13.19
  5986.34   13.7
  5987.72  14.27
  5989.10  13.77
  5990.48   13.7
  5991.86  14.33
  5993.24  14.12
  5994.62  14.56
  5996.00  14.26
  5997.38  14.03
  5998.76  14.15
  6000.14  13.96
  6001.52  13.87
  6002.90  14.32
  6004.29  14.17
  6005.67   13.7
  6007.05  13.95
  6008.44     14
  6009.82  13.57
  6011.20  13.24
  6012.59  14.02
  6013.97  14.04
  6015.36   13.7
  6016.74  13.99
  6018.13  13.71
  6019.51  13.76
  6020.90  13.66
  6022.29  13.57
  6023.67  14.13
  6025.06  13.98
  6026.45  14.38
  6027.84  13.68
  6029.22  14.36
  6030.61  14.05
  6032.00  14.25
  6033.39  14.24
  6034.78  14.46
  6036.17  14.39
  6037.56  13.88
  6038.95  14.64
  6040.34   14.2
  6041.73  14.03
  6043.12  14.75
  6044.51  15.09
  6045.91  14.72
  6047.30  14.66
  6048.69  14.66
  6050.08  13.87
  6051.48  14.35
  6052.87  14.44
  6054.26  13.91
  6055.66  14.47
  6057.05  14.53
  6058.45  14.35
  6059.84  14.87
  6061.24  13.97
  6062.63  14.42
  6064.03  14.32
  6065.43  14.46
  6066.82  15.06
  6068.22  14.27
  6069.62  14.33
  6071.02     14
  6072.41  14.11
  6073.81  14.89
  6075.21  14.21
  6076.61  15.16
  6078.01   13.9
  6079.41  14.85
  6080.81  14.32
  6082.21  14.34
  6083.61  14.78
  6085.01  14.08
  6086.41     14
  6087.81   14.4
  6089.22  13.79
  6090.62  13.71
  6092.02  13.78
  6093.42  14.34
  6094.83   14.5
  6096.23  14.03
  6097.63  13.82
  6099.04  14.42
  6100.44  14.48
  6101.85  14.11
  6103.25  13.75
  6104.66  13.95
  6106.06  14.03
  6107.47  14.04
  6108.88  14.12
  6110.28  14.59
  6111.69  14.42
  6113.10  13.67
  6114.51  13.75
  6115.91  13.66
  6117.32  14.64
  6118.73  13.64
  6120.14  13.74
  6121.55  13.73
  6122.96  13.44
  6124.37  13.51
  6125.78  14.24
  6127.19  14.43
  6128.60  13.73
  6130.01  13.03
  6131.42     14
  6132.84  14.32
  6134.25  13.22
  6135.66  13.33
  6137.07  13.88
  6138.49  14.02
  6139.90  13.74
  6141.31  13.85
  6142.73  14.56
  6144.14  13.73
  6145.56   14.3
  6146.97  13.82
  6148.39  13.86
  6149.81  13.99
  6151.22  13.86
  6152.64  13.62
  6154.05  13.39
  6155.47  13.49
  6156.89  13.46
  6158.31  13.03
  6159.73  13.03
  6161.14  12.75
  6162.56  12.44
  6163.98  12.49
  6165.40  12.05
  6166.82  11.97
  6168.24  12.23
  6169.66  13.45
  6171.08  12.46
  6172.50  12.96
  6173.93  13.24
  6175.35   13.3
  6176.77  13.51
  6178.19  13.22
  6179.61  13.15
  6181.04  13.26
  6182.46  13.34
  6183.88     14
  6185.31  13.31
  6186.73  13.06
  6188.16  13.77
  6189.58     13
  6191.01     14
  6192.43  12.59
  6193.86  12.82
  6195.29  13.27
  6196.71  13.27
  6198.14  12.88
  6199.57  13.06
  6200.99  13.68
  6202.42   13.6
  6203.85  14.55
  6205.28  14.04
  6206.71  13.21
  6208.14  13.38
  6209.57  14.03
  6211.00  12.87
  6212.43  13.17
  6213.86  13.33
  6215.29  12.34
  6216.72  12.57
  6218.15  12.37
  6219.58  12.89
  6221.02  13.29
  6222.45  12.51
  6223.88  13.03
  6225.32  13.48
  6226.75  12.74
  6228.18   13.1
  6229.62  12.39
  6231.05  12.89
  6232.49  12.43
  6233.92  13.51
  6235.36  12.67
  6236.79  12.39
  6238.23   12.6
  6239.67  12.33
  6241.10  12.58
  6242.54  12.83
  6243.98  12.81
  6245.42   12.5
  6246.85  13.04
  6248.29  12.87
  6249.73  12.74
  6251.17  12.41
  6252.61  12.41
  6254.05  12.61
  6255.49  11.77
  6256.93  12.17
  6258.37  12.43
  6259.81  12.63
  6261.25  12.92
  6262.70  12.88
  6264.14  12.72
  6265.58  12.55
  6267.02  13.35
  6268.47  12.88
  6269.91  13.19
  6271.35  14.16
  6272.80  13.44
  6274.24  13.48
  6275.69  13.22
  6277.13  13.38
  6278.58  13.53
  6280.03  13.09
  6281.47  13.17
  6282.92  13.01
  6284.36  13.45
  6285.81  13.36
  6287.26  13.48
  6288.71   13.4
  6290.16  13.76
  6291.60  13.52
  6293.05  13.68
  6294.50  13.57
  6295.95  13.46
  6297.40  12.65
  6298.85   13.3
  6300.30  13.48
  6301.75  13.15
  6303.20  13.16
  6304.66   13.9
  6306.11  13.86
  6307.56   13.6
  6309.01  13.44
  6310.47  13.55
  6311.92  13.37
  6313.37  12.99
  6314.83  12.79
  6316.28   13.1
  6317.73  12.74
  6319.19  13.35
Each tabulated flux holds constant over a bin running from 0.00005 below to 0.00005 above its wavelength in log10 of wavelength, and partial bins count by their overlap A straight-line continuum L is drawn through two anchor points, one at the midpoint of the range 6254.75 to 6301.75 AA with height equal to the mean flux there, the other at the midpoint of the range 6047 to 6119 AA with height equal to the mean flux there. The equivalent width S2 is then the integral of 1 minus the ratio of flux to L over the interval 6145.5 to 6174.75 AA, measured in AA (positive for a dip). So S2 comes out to 1.5 AA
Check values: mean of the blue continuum 14.3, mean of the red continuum 13.2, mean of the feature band 13.1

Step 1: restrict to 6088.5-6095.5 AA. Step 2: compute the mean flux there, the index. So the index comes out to 14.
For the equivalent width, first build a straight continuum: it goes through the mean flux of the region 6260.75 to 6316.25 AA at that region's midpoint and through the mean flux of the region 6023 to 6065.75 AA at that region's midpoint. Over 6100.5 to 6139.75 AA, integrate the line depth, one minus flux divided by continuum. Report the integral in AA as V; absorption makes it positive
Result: 0.34 AA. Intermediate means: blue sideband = 14.3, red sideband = 13.3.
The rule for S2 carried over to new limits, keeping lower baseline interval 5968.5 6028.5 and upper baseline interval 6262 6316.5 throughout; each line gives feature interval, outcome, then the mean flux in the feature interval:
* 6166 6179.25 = 0.6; 12.9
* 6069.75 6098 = -1.0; 14.3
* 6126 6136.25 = -0.1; 13.8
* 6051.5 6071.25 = -0.8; 14.4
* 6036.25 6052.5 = -0.7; 14.4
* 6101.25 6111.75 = -0.3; 14.1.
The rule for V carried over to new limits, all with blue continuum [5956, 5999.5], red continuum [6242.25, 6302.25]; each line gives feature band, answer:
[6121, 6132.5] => -0.22 AA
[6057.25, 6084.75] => -1.49 AA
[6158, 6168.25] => 0.70 AA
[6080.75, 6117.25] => -1.34 AA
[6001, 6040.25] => -0.35 AA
